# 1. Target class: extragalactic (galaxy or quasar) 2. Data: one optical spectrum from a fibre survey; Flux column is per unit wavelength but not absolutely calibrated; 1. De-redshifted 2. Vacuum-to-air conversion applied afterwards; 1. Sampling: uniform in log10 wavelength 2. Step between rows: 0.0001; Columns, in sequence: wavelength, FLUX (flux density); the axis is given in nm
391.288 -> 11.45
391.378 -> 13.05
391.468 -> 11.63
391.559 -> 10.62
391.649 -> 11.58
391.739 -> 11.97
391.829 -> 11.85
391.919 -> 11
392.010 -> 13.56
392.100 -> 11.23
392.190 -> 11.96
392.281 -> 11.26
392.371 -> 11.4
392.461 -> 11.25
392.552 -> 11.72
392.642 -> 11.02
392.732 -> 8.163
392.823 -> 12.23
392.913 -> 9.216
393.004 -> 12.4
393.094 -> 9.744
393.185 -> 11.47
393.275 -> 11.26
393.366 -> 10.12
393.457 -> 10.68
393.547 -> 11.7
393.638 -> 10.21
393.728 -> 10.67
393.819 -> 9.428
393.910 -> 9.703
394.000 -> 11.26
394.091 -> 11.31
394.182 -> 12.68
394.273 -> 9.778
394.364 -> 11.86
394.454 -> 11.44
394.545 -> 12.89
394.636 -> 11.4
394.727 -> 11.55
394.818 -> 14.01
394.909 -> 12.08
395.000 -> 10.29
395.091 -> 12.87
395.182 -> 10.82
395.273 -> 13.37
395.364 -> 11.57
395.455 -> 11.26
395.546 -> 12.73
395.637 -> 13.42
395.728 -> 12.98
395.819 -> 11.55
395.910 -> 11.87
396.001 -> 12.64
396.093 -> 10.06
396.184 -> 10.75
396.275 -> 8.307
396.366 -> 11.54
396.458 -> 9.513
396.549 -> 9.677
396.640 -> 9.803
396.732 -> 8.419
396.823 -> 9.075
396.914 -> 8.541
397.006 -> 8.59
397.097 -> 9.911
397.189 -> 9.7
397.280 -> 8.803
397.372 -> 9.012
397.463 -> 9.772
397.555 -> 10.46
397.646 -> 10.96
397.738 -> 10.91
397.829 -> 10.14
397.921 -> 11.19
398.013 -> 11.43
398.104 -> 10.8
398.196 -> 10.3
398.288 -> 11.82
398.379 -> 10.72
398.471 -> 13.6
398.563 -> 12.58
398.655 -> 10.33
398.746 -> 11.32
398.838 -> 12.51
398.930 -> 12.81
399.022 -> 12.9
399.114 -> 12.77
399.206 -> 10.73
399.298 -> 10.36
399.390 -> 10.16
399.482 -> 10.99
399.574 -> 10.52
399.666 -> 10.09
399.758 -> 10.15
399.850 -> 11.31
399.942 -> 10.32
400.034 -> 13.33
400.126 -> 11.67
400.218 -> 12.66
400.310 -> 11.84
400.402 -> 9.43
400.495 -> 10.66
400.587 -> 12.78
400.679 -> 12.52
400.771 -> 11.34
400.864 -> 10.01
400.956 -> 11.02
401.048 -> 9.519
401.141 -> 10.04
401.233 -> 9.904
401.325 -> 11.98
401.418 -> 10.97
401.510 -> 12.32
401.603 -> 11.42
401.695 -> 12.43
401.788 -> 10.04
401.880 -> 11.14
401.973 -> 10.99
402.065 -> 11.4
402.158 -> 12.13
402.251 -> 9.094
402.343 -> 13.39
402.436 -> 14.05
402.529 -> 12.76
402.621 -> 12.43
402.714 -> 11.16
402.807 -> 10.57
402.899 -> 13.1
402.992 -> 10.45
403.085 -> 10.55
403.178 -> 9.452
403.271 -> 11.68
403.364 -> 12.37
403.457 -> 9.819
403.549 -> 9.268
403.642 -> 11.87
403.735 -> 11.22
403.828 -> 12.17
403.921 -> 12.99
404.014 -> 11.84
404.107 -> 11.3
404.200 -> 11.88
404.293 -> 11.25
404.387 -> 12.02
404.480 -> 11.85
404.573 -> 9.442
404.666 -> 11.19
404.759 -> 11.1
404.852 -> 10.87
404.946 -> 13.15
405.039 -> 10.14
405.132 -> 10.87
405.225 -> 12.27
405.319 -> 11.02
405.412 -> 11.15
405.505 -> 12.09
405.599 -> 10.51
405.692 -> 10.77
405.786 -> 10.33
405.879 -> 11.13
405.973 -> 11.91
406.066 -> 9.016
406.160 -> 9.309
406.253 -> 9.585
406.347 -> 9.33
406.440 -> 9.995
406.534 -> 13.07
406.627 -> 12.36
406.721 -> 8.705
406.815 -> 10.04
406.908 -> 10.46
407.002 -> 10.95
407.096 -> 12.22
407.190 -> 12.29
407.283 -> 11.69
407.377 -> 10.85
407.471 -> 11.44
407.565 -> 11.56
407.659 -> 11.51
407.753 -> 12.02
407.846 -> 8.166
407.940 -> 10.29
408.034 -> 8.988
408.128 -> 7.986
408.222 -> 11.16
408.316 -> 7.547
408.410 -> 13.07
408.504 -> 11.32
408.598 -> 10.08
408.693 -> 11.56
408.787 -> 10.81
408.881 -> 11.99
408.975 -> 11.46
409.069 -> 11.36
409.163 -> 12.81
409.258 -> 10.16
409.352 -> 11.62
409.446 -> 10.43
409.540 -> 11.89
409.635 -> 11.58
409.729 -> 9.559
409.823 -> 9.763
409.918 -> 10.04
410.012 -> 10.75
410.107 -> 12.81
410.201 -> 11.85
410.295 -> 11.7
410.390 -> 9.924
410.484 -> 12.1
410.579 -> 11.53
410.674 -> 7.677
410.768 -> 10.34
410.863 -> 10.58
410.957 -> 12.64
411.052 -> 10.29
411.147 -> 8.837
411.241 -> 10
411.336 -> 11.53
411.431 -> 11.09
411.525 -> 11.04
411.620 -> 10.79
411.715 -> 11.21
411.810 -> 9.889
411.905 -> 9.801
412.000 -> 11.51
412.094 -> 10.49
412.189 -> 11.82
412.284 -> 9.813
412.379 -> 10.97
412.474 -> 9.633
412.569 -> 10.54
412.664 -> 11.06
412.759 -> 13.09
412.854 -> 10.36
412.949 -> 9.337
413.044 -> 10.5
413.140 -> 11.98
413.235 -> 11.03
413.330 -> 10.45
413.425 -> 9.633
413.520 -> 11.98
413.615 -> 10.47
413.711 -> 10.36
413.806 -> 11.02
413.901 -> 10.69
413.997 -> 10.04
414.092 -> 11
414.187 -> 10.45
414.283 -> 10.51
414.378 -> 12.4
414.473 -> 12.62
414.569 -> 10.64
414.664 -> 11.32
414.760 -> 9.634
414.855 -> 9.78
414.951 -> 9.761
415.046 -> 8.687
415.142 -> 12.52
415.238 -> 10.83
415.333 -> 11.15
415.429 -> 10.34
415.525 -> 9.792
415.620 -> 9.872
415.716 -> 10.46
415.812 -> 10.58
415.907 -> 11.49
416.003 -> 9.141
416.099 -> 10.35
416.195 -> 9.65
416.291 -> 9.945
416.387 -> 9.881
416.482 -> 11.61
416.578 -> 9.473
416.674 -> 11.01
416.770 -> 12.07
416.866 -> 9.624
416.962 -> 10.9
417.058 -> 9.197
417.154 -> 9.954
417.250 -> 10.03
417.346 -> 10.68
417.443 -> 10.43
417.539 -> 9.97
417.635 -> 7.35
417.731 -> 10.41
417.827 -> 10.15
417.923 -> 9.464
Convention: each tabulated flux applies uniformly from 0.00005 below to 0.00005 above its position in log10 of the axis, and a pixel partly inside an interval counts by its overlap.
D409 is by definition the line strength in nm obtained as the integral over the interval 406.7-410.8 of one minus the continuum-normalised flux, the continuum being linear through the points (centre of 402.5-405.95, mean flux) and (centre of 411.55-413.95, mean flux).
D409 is 0.061 nm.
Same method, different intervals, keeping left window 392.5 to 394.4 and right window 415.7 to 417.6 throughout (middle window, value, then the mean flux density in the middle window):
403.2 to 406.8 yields -0.17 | 11.1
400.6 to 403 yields -0.18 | 11.4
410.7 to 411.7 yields -0.02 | 10.7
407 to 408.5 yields -0.04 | 10.7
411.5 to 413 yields -0.05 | 10.7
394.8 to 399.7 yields -0.12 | 11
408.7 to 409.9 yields -0.08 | 11.1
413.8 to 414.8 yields -0.06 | 10.9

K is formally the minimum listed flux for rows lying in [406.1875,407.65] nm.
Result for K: 8.705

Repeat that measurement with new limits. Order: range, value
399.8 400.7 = 9.43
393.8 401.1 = 8.307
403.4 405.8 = 9.268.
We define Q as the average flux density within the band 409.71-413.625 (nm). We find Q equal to 10.7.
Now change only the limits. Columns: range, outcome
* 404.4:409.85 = 10.9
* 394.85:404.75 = 11.1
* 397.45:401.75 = 11.2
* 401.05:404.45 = 11.4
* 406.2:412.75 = 10.8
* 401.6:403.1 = 11.6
